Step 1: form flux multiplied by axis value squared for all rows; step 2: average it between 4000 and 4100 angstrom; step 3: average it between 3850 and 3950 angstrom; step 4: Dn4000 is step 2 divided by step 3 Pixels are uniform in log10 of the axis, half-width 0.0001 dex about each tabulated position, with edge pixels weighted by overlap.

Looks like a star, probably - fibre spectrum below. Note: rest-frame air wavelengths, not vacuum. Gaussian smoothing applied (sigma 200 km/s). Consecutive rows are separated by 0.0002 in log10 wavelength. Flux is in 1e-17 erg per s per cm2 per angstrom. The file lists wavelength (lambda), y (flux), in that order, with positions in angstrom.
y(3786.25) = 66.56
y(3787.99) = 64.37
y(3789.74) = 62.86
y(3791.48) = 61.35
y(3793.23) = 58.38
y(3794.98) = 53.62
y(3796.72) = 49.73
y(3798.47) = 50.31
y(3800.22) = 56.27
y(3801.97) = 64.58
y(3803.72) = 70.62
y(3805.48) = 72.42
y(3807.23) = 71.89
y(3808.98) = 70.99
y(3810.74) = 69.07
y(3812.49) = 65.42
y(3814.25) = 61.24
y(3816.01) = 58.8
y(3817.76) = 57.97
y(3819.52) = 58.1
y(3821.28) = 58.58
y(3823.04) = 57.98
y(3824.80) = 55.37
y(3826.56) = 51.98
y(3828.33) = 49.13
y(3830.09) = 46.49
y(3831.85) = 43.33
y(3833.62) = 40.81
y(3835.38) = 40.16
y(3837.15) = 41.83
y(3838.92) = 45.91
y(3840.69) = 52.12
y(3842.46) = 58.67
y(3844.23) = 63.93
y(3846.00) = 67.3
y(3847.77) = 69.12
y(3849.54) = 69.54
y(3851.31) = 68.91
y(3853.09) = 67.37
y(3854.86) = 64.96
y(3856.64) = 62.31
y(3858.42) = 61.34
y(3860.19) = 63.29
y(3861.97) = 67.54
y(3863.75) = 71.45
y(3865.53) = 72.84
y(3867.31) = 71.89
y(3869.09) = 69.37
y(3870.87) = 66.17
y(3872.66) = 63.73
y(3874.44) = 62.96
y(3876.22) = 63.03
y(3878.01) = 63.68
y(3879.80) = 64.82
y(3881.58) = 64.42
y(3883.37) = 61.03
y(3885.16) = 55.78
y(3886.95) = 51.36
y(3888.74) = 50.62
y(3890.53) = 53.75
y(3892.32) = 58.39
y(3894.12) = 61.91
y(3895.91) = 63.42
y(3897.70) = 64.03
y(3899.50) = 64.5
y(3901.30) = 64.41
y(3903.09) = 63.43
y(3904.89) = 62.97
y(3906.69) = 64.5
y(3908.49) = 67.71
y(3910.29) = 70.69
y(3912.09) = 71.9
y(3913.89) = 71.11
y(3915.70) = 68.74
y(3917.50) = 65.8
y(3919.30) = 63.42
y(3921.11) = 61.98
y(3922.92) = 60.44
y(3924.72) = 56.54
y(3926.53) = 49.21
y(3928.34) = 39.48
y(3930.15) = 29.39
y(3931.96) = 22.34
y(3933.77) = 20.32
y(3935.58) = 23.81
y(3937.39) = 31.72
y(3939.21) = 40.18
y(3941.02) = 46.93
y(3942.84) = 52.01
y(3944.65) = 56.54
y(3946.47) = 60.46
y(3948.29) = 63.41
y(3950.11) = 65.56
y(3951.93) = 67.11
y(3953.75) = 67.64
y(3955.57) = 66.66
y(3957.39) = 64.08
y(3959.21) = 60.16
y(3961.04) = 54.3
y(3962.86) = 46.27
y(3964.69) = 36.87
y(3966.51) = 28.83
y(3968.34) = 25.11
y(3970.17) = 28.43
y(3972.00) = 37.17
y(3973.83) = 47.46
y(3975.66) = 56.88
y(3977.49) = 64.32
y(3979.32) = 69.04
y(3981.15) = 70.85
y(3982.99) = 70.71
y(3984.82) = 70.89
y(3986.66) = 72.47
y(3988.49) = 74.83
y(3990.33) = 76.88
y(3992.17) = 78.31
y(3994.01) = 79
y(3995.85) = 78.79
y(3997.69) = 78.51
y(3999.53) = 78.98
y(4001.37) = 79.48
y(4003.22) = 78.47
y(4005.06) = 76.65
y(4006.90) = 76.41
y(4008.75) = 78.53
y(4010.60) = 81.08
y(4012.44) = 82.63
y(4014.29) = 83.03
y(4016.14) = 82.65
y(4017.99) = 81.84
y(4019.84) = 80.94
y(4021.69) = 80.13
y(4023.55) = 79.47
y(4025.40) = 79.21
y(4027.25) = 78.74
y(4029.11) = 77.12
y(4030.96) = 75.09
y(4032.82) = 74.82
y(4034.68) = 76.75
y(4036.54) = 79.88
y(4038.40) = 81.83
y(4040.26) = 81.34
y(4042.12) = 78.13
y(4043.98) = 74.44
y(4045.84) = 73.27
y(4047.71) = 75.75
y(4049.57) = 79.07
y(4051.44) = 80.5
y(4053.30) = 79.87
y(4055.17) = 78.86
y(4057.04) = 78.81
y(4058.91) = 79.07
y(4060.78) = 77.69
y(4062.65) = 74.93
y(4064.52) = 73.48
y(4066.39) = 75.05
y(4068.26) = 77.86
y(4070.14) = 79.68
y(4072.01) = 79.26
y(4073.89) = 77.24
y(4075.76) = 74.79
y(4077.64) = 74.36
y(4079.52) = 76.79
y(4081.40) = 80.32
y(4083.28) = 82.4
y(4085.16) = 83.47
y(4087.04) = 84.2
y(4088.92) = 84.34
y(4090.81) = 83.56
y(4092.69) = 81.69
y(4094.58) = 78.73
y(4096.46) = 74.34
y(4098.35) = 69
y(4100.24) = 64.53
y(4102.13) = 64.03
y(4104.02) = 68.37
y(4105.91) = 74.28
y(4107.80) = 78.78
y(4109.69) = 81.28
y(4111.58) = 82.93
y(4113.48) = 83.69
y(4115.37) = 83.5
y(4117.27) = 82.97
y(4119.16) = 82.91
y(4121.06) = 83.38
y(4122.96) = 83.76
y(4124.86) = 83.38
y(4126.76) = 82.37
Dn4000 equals 1.45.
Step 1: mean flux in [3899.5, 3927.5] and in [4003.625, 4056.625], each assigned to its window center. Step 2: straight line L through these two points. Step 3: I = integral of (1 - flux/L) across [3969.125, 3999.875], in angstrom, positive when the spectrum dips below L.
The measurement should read 2.9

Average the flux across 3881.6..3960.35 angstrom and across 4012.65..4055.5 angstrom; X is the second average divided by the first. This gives 1.4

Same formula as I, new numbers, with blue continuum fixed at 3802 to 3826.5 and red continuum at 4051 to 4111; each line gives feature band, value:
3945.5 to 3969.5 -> 5.65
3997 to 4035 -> -2.71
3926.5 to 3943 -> 8.43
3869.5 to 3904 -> 3.02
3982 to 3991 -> -0.09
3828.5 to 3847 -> 4.14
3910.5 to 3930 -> 2.51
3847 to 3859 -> -0.17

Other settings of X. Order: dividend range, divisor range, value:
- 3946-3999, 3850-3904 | 0.96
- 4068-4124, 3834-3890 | 1.27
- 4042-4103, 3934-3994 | 1.39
